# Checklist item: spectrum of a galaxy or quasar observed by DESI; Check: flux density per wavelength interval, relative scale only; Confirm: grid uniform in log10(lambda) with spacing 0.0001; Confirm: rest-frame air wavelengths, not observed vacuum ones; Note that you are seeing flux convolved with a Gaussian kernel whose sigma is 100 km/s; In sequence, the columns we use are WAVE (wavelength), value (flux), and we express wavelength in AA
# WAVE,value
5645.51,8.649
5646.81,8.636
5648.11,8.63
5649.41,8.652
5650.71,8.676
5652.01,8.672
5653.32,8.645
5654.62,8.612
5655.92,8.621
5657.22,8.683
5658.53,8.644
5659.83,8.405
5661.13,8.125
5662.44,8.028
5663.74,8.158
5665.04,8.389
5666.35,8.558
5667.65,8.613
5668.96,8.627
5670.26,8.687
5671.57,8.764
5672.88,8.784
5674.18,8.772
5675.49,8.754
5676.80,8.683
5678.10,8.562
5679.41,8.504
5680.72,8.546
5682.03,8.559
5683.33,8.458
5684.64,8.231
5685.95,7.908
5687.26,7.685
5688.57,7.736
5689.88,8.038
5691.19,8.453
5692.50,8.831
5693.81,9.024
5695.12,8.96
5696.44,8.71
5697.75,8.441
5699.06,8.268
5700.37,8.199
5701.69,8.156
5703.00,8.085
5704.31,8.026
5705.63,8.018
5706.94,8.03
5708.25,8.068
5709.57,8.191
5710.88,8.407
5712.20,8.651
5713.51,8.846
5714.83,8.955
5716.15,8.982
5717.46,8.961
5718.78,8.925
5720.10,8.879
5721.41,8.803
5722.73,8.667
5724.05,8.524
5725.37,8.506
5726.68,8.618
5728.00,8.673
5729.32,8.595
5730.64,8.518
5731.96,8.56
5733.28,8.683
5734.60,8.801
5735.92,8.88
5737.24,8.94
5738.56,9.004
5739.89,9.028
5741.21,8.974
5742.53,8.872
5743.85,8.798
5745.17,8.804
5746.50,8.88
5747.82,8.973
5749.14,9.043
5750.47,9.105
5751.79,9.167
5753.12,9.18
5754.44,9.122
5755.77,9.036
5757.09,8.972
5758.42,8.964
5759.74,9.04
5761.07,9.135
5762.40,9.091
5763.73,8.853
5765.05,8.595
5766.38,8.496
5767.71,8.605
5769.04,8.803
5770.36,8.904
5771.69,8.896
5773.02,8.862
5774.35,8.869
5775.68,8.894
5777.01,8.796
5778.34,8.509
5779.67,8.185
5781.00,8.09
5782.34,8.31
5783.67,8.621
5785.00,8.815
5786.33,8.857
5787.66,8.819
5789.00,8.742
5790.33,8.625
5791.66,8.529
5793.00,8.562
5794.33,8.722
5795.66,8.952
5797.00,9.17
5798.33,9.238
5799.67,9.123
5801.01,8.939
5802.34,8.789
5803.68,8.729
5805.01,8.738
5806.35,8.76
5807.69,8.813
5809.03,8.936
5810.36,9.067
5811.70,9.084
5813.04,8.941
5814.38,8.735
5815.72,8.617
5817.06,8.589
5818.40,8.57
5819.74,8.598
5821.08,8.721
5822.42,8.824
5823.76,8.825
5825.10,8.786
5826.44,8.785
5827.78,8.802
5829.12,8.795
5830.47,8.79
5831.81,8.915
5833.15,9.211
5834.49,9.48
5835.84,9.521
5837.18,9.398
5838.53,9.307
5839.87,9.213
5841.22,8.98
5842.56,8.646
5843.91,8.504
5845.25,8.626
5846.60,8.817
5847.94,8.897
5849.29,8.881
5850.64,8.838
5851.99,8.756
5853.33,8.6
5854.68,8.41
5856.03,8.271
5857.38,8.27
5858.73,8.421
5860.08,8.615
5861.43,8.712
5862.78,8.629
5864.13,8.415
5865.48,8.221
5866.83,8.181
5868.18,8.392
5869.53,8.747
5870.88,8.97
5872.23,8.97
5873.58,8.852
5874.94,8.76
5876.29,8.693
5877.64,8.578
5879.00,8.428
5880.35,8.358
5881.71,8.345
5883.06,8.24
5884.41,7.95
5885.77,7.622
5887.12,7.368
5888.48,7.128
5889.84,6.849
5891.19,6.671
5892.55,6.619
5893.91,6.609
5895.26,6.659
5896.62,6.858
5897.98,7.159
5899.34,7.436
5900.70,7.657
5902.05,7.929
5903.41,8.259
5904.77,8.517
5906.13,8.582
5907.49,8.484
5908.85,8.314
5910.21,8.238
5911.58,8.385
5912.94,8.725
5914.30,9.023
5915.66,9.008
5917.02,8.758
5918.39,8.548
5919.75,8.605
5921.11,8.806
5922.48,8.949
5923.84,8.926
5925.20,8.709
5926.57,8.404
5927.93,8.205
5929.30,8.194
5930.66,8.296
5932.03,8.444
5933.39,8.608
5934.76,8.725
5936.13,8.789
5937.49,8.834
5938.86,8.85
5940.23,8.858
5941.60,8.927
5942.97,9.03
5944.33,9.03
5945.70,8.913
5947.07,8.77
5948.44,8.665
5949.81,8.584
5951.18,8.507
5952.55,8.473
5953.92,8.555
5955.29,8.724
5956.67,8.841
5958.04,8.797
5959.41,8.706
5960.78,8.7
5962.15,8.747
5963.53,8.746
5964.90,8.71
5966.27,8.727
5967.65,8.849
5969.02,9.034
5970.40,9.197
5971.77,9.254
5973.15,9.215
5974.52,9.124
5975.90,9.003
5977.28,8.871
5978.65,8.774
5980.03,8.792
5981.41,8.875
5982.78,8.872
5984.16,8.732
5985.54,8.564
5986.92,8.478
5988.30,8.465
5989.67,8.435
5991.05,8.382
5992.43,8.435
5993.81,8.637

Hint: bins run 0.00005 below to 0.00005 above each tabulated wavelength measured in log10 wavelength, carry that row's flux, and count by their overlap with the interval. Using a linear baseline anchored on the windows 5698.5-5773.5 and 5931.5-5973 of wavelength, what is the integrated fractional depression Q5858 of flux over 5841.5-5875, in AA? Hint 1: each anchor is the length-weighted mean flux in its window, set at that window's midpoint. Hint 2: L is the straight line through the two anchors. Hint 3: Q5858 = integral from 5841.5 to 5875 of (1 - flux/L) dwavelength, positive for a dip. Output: 0.6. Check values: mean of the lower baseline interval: 8.73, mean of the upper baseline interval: 8.79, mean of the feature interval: 8.62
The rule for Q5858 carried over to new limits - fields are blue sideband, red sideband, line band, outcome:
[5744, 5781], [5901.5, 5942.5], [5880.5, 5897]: 2.6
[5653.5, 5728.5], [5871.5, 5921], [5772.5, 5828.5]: -3.4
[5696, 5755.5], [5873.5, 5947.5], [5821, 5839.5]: -1.3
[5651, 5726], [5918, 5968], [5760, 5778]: -0.6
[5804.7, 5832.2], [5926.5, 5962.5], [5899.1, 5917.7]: 0.7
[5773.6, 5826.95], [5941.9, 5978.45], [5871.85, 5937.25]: 4.7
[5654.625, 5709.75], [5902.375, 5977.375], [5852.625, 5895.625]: 2.6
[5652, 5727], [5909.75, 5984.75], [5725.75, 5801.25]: -2.2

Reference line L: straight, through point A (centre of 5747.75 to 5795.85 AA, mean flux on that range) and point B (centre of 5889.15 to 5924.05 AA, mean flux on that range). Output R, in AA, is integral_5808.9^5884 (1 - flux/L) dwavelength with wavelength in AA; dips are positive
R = -3.4 AA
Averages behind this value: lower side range 8.8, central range 8.74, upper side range 8.01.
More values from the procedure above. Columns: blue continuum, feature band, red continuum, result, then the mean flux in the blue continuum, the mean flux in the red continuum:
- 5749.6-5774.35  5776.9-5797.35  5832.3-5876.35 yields 0.6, 8.93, 8.77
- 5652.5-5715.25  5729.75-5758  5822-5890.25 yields -1.4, 8.44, 8.6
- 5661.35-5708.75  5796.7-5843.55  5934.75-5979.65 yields -1.7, 8.4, 8.84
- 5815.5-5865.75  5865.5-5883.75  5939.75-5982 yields 0.5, 8.78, 8.84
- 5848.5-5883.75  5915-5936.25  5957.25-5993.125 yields 0.2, 8.56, 8.79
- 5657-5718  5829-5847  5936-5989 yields -0.8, 8.45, 8.81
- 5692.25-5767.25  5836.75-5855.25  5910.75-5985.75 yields -0.2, 8.73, 8.76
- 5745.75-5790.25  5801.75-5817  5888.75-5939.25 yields -0.3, 8.82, 8.17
